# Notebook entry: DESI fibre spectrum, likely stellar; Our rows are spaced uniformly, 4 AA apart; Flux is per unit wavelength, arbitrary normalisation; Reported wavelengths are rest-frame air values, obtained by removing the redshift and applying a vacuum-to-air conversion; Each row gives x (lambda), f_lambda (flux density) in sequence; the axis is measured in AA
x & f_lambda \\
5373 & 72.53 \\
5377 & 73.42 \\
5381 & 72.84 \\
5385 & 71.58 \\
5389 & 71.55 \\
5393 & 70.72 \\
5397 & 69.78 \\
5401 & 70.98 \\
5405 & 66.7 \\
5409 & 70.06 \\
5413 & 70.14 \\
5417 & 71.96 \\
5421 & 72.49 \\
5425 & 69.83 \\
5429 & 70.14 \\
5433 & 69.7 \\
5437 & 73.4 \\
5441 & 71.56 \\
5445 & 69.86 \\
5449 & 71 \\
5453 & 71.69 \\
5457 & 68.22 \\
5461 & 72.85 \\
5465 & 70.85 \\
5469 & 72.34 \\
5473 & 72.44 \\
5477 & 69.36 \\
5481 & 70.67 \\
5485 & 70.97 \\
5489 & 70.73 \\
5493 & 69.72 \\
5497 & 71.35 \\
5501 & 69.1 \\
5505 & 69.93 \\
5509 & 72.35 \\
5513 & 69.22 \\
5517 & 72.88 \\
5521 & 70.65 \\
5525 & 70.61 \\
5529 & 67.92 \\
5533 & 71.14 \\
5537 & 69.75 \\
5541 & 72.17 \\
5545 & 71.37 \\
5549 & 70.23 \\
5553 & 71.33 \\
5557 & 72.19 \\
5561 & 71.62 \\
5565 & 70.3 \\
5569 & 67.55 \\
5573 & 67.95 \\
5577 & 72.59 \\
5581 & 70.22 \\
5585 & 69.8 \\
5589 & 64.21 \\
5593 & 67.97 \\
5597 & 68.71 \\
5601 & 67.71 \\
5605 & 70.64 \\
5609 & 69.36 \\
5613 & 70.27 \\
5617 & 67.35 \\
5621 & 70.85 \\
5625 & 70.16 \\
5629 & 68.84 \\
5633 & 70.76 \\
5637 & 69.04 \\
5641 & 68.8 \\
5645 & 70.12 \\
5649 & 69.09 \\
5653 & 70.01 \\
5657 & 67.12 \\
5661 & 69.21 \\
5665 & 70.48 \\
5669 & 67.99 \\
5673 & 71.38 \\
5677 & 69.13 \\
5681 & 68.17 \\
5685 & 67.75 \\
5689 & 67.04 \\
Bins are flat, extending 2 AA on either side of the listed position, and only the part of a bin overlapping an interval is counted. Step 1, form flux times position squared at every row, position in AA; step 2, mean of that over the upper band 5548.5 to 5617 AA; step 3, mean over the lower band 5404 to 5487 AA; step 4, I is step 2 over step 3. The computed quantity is 1.0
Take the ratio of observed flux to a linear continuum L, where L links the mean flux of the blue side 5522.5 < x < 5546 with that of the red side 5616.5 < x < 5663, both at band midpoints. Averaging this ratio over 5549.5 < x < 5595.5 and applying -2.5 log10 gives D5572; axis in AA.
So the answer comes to 0.007 mag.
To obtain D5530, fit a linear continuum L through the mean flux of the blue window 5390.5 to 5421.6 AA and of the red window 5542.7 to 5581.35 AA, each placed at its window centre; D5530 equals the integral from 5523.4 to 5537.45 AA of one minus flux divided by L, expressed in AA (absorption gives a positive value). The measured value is 0.1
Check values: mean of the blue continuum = 70.3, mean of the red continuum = 70.6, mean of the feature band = 69.8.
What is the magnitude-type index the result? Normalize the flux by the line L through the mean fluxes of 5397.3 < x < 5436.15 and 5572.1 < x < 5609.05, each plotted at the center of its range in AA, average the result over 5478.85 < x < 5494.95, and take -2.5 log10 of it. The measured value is -0.01 mag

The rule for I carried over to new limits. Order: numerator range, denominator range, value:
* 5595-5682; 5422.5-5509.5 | 1.04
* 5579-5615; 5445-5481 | 1.02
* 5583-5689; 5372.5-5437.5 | 1.06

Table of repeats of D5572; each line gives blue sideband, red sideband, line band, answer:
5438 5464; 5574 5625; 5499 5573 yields -0.009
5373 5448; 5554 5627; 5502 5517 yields -0.009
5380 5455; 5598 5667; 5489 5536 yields -0.004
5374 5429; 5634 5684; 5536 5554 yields -0.016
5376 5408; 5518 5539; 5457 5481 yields -0.012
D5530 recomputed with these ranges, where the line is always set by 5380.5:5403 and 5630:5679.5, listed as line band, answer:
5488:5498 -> -0.01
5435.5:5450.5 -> -0.13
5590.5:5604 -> 0.31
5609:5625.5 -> 0.02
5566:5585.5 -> 0.08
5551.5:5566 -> -0.29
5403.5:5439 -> 0.20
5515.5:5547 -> -0.25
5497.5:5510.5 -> -0.02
